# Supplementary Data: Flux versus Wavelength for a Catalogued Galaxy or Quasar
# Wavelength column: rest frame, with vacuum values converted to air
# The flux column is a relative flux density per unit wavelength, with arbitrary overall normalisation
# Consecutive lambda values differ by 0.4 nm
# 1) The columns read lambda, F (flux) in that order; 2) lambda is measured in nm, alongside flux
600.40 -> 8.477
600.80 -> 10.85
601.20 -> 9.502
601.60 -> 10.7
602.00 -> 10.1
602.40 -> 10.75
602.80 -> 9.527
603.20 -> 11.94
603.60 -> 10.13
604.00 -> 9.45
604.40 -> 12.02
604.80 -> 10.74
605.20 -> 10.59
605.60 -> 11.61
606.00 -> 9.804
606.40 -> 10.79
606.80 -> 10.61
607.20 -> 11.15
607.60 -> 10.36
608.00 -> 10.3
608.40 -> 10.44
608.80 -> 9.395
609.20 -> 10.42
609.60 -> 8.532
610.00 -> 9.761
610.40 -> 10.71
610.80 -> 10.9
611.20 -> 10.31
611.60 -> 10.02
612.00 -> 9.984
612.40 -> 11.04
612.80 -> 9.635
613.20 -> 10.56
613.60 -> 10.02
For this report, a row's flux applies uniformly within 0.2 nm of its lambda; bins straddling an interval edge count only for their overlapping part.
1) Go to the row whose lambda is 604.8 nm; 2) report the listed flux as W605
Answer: 10.74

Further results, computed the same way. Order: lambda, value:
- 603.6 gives 10.13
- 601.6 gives 10.7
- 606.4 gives 10.79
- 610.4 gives 10.71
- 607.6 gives 10.36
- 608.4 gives 10.44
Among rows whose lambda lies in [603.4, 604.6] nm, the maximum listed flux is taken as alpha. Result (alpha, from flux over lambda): 12.02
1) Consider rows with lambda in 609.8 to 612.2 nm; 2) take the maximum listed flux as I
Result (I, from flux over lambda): 10.9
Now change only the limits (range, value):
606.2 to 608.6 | 11.15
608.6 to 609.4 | 10.42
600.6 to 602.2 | 10.85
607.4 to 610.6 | 10.71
